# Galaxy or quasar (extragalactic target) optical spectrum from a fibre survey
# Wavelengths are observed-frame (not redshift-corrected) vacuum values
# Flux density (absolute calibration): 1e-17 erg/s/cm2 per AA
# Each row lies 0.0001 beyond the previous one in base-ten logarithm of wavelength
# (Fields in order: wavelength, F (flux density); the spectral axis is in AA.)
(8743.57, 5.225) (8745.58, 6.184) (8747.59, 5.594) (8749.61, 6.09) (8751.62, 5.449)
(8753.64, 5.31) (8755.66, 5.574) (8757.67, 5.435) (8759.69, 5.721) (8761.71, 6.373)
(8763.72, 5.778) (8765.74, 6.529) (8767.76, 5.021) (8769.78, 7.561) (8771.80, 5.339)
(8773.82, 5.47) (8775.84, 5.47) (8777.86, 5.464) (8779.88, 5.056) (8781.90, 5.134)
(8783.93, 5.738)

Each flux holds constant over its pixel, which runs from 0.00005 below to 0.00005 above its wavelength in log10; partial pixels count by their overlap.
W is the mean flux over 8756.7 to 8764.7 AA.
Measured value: 5.83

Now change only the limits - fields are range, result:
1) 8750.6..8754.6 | 5.38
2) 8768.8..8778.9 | 5.85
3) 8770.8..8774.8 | 5.4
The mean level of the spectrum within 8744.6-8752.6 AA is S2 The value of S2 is 5.83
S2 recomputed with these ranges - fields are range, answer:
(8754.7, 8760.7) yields 5.58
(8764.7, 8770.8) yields 6.36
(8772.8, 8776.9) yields 5.47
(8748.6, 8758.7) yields 5.57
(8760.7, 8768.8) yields 5.93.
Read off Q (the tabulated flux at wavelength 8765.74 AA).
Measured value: 6.529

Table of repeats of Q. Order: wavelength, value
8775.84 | 5.47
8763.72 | 5.778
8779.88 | 5.056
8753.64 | 5.31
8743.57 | 5.225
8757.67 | 5.435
